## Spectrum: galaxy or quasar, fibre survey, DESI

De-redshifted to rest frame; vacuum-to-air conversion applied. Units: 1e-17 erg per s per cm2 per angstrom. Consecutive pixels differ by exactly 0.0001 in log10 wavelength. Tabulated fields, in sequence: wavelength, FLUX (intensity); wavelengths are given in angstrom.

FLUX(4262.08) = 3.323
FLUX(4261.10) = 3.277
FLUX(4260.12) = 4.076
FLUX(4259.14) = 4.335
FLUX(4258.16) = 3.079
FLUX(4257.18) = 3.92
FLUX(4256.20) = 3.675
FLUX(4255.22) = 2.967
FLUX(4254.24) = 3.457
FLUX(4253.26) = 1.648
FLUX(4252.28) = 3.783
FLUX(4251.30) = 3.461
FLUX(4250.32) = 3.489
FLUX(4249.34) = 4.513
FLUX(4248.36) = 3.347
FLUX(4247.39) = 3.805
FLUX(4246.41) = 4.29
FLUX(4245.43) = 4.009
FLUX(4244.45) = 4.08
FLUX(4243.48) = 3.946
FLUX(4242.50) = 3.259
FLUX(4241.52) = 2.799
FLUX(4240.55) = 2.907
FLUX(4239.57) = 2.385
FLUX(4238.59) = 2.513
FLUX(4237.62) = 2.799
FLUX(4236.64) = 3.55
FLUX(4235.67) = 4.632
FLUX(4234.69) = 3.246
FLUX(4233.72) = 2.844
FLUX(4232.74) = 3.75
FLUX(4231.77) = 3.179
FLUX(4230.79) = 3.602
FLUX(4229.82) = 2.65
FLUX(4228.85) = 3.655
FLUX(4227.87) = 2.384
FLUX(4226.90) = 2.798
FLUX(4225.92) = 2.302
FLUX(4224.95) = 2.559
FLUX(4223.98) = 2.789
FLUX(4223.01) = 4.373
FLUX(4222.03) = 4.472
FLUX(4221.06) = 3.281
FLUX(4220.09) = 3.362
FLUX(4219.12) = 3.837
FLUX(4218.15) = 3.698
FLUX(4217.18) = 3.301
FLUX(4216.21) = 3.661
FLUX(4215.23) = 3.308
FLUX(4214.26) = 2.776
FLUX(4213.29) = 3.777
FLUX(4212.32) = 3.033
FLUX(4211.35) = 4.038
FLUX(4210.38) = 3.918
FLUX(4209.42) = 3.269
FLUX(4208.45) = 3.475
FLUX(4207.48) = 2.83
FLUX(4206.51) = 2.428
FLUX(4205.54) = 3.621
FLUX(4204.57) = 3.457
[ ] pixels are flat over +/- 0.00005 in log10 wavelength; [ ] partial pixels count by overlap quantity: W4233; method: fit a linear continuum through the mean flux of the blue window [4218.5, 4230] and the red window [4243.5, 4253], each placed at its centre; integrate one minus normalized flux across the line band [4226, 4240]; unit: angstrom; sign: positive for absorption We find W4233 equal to 1.3 angstrom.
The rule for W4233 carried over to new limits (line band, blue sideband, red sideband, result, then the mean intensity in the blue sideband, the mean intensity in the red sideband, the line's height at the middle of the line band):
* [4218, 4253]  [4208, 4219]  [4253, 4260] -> 0.56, 3.49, 3.39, 3.44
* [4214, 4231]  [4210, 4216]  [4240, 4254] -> 1.05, 3.47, 3.52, 3.48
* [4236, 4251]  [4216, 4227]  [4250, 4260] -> -0.27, 3.38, 3.4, 3.4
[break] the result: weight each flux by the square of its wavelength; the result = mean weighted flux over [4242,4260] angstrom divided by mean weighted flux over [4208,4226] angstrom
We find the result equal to 1.1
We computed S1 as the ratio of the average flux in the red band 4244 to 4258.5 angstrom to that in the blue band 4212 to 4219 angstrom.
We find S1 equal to 1.05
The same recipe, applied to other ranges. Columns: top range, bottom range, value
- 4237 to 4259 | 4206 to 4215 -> 1.03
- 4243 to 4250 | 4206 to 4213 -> 1.21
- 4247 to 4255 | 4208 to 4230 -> 1.02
